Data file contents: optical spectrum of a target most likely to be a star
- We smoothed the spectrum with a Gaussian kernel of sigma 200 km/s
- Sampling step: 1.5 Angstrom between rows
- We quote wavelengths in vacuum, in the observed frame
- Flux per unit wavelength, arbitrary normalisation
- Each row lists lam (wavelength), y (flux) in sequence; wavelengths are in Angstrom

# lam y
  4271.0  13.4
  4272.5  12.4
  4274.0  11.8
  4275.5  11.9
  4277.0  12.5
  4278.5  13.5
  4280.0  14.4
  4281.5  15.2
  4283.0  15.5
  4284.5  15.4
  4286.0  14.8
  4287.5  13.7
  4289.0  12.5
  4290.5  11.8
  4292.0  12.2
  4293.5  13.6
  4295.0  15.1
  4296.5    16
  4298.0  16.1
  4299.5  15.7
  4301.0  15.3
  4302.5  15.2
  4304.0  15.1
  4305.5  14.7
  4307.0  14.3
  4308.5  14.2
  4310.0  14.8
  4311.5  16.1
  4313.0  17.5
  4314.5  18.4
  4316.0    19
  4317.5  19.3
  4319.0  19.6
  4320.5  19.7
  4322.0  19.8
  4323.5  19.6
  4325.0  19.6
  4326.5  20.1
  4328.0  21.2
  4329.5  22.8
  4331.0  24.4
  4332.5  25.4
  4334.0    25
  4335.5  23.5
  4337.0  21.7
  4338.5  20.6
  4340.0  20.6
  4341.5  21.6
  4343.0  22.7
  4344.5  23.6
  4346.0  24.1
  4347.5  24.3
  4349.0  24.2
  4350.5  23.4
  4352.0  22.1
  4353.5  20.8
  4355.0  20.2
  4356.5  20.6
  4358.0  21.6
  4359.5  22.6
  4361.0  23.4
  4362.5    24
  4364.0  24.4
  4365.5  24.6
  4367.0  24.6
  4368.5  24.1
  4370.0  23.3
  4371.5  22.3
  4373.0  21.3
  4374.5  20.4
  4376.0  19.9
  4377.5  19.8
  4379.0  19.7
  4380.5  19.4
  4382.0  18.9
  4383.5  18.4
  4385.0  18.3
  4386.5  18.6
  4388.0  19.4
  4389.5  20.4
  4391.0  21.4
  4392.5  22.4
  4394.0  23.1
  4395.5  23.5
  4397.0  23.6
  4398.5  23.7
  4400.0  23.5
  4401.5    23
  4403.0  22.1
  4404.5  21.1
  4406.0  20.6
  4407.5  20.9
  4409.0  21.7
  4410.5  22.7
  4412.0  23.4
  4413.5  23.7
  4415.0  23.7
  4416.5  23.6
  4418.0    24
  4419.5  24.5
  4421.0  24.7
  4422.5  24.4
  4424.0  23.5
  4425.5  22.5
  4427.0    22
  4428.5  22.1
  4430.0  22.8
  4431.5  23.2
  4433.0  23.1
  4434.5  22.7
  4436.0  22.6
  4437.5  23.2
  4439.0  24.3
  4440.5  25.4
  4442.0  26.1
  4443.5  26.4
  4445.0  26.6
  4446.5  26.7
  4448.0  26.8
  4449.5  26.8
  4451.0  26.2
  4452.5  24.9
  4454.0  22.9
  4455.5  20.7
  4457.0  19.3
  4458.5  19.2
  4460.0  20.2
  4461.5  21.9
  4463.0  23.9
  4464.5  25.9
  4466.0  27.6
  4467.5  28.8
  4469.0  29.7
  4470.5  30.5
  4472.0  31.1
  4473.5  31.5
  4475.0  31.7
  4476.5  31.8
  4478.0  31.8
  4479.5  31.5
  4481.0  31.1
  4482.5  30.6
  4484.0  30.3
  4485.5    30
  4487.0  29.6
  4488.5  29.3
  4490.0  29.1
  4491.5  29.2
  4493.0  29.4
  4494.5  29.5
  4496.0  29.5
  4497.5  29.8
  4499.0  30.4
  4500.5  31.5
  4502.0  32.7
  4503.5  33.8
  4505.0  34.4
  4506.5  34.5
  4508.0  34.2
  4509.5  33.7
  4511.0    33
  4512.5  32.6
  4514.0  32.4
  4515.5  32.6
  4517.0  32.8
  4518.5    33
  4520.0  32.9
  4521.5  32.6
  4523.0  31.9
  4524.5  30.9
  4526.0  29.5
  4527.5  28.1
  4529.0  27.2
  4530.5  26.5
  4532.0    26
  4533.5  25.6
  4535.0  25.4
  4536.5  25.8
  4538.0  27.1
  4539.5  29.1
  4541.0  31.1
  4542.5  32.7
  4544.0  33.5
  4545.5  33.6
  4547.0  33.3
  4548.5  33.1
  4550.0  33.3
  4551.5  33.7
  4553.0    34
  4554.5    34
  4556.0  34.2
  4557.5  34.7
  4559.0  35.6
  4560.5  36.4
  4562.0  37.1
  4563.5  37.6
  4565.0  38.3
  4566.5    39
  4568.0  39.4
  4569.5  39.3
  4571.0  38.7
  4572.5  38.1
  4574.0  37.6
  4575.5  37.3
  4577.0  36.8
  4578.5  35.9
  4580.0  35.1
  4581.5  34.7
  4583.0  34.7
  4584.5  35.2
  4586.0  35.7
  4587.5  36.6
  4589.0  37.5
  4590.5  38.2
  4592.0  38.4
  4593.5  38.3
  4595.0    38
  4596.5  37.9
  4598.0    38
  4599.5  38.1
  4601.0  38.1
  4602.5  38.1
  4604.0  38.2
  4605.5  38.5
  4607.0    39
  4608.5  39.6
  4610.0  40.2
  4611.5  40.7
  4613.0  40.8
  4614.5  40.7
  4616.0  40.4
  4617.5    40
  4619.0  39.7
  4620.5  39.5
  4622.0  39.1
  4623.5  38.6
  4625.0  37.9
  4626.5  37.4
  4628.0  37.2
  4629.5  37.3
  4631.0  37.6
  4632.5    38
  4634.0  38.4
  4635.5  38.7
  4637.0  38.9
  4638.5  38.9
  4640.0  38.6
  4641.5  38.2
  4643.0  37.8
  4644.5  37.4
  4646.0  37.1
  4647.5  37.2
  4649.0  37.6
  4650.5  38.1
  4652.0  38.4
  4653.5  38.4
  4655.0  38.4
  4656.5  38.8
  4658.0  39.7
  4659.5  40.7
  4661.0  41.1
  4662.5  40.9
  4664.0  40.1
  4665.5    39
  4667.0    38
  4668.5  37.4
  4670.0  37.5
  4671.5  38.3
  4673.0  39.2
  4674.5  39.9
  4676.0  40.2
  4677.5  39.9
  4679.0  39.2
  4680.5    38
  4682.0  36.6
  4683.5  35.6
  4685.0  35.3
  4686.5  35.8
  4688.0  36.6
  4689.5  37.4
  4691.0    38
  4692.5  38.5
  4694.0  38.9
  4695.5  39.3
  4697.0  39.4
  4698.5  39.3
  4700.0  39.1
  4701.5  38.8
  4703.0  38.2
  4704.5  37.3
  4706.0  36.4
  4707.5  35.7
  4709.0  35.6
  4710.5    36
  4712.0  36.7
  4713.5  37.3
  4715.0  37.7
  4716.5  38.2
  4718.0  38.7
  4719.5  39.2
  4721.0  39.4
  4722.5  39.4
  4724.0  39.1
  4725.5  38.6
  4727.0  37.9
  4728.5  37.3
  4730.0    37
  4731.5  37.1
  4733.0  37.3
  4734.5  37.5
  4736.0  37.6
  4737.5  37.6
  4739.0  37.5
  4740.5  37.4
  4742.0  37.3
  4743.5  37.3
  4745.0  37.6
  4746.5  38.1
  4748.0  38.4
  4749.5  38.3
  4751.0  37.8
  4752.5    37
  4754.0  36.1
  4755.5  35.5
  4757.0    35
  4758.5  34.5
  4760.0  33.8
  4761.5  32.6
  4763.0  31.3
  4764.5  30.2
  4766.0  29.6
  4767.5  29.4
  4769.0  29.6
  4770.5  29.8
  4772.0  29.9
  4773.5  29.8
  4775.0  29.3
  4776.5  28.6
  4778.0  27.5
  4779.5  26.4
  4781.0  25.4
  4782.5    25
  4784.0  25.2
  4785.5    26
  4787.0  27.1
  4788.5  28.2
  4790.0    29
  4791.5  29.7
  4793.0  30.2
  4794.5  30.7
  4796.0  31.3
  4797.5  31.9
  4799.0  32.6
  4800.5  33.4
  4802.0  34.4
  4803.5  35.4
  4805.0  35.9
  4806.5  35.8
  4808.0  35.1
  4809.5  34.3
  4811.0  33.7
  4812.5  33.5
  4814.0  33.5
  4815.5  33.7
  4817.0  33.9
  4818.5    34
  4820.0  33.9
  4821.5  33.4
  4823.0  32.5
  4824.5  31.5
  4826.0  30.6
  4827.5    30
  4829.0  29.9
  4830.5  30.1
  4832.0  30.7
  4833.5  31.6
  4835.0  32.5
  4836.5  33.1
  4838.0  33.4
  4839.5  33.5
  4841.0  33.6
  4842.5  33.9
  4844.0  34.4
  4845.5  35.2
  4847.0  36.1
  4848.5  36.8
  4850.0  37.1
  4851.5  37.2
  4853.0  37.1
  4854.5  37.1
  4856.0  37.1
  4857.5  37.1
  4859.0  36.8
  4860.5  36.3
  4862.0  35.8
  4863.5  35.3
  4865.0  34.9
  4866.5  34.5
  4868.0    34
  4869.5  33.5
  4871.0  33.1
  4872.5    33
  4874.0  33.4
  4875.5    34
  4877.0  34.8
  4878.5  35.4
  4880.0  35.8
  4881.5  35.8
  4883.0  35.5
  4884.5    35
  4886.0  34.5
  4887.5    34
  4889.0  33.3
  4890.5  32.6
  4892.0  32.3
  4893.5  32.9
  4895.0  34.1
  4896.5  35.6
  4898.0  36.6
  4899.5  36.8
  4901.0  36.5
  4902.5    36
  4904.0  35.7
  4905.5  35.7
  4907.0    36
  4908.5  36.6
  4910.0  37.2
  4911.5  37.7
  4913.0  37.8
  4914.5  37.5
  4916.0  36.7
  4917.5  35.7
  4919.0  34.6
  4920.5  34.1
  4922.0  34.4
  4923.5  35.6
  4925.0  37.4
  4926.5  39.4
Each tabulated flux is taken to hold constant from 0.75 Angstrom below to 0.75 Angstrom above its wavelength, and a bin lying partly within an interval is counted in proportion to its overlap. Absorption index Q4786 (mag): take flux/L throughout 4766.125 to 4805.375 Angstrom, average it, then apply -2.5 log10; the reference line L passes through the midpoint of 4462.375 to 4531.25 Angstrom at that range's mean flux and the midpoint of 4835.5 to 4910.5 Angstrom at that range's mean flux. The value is 0.15 mag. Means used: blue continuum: 30.8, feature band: 29.6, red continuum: 35.1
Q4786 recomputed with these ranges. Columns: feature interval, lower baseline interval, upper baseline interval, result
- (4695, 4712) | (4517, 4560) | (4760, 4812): -0.223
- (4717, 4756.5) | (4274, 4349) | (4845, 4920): -0.215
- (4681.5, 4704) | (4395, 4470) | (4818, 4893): -0.246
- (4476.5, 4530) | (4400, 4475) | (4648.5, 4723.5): -0.122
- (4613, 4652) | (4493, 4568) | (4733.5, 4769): -0.144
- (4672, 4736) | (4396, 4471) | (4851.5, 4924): -0.230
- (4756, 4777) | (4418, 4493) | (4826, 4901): 0.048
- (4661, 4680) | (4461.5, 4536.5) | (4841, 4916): -0.200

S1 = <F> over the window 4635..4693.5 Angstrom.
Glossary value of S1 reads 38.3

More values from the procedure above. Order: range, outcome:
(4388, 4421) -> 22.7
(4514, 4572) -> 32.6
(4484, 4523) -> 31.7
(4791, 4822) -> 33.4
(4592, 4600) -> 38.1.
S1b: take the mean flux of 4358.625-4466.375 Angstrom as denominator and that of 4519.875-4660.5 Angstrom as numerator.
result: 1.6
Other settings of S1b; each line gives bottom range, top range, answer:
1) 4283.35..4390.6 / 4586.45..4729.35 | 1.96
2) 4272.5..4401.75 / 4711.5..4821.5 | 1.75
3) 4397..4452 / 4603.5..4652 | 1.63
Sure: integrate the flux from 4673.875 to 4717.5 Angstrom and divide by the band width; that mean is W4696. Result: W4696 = 37.8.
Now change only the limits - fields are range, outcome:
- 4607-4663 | 38.9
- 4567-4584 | 37.1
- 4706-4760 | 37.3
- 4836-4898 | 34.9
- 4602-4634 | 39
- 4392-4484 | 24.9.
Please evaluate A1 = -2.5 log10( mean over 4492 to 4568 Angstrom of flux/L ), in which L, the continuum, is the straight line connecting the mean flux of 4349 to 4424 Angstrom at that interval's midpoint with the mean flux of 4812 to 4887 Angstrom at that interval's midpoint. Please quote -0.24 mag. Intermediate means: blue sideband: 22.1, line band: 32.1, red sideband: 34.2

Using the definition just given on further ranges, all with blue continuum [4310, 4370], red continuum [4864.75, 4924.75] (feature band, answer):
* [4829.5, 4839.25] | 0.06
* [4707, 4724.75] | -0.22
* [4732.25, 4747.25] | -0.19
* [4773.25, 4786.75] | 0.20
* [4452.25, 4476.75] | -0.05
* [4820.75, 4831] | 0.08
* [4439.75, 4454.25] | -0.07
